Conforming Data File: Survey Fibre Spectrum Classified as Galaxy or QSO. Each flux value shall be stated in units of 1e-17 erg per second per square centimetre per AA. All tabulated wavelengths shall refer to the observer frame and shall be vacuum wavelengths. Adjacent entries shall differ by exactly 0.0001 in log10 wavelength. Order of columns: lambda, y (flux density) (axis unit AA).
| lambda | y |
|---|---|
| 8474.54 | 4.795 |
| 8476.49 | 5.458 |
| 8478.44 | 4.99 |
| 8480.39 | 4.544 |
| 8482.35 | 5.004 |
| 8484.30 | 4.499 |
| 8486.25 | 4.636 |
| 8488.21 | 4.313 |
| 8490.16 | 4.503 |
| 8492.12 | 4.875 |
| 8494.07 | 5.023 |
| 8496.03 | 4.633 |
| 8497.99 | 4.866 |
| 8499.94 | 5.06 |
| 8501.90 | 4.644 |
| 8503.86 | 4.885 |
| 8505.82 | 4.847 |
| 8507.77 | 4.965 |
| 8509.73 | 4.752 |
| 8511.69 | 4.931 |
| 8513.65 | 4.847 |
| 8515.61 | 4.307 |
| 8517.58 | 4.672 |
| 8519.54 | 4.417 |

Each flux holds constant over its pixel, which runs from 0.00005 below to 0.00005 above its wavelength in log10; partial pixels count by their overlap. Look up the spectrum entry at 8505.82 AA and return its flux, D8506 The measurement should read 4.847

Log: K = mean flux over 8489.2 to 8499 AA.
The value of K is 4.78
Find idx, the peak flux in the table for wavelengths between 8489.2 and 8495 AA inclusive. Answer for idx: 5.023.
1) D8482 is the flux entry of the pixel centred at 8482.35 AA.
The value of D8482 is 5.004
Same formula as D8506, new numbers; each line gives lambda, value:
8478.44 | 4.99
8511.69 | 4.931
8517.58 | 4.672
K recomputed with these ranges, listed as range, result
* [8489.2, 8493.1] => 4.69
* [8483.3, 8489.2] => 4.49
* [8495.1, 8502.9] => 4.8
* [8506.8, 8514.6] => 4.87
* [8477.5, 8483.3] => 4.84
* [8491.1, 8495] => 4.94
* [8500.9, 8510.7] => 4.82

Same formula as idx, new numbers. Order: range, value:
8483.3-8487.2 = 4.636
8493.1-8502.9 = 5.06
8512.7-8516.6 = 4.847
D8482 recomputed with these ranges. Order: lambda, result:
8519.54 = 4.417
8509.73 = 4.752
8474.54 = 4.795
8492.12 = 4.875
